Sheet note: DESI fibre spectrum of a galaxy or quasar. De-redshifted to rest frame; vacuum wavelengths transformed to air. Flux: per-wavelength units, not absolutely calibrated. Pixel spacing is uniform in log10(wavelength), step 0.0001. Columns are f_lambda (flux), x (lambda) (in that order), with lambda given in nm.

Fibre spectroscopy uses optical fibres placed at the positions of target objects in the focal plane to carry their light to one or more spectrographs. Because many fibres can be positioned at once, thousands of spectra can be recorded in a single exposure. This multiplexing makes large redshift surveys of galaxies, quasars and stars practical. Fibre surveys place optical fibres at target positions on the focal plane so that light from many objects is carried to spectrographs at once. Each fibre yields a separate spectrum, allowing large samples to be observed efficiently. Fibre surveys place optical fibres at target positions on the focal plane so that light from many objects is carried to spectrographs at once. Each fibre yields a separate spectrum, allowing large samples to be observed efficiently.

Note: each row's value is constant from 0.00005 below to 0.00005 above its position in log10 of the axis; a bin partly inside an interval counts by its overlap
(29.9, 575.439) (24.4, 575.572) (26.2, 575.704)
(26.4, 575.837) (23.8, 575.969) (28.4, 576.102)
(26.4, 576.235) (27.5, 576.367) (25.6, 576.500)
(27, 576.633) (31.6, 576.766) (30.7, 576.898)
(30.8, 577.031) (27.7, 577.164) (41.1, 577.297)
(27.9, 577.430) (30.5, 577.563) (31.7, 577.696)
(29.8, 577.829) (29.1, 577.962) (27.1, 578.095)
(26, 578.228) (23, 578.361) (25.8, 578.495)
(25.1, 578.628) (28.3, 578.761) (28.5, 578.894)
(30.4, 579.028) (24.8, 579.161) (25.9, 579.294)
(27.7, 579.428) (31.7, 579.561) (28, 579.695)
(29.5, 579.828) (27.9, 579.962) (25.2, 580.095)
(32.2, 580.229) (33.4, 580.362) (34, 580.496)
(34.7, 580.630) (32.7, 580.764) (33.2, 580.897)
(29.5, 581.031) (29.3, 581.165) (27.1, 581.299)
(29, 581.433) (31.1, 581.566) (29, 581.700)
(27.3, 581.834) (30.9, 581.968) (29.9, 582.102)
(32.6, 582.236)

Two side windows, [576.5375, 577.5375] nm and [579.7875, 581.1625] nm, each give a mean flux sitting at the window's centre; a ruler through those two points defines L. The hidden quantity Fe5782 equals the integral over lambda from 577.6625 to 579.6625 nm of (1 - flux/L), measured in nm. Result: 0.22 nm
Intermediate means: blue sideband 30.8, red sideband 31.2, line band 27.6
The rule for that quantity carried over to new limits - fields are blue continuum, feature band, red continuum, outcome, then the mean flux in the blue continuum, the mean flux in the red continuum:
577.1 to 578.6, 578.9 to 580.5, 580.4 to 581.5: 0.070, 29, 31.2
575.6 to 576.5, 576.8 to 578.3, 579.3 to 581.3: -0.136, 26.3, 30.4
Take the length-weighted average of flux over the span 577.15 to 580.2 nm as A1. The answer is 28.4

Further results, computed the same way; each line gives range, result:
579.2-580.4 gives 28.9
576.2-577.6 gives 29.8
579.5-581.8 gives 30.4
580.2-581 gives 33.3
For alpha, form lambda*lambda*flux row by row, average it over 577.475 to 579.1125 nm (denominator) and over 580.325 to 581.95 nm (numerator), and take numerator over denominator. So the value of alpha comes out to 1.11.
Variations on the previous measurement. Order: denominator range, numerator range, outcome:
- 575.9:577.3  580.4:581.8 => 1.10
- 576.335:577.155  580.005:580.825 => 1.12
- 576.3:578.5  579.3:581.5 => 1.05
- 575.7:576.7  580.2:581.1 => 1.26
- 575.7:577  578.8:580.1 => 1.03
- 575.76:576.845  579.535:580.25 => 1.07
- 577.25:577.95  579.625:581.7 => 0.97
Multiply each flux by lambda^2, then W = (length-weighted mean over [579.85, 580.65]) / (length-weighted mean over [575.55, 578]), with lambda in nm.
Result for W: 1.08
